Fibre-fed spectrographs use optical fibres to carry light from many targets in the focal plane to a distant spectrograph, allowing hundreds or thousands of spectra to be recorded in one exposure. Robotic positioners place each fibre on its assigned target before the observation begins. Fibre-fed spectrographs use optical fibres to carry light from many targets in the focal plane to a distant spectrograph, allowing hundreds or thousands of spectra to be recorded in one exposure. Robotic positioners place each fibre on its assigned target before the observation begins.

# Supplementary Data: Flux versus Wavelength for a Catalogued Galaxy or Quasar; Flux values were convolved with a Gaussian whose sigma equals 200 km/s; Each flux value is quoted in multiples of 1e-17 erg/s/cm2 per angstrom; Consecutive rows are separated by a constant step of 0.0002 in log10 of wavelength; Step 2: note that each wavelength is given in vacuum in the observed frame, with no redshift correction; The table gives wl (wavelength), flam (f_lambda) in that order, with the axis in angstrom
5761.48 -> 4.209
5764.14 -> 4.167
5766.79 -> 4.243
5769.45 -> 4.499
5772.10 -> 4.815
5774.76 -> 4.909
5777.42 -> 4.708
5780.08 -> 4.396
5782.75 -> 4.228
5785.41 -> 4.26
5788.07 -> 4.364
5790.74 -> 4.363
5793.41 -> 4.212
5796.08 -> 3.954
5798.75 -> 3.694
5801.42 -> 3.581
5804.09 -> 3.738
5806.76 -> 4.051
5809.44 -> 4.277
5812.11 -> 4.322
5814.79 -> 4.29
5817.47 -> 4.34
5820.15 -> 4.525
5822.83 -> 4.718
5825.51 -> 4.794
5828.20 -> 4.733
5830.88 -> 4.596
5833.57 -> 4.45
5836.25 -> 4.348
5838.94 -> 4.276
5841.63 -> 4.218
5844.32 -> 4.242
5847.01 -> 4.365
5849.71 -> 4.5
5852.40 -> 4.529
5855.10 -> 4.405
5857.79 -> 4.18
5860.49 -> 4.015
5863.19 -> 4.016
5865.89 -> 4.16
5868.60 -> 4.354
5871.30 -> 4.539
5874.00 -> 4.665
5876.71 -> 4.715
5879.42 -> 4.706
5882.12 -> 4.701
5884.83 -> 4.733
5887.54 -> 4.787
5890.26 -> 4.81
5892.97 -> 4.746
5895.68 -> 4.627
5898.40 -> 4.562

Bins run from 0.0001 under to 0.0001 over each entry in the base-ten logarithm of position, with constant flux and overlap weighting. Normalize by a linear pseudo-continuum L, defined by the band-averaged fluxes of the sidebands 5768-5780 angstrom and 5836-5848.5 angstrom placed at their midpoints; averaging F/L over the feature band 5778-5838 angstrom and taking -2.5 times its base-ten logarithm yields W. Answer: 0.05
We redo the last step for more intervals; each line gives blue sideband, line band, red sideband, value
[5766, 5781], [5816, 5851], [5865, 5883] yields 0.03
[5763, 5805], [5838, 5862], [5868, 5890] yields 0.06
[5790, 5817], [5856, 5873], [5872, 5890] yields 0.09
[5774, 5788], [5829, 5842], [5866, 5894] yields 0.04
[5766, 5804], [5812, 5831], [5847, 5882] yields -0.05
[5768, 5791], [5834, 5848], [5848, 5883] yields 0.04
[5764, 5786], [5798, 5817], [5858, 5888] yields 0.12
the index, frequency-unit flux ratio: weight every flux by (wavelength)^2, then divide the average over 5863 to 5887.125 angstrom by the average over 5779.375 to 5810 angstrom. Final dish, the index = 1.1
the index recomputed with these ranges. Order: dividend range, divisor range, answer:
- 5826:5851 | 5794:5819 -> 1.11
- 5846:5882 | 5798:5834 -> 1.04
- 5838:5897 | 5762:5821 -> 1.08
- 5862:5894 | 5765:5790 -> 1.06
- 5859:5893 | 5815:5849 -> 1.03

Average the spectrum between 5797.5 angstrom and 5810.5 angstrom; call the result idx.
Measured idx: 3.86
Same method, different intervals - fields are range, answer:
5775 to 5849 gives 4.31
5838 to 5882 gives 4.38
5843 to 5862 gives 4.32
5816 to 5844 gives 4.49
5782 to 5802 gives 4.1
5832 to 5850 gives 4.34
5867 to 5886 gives 4.62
